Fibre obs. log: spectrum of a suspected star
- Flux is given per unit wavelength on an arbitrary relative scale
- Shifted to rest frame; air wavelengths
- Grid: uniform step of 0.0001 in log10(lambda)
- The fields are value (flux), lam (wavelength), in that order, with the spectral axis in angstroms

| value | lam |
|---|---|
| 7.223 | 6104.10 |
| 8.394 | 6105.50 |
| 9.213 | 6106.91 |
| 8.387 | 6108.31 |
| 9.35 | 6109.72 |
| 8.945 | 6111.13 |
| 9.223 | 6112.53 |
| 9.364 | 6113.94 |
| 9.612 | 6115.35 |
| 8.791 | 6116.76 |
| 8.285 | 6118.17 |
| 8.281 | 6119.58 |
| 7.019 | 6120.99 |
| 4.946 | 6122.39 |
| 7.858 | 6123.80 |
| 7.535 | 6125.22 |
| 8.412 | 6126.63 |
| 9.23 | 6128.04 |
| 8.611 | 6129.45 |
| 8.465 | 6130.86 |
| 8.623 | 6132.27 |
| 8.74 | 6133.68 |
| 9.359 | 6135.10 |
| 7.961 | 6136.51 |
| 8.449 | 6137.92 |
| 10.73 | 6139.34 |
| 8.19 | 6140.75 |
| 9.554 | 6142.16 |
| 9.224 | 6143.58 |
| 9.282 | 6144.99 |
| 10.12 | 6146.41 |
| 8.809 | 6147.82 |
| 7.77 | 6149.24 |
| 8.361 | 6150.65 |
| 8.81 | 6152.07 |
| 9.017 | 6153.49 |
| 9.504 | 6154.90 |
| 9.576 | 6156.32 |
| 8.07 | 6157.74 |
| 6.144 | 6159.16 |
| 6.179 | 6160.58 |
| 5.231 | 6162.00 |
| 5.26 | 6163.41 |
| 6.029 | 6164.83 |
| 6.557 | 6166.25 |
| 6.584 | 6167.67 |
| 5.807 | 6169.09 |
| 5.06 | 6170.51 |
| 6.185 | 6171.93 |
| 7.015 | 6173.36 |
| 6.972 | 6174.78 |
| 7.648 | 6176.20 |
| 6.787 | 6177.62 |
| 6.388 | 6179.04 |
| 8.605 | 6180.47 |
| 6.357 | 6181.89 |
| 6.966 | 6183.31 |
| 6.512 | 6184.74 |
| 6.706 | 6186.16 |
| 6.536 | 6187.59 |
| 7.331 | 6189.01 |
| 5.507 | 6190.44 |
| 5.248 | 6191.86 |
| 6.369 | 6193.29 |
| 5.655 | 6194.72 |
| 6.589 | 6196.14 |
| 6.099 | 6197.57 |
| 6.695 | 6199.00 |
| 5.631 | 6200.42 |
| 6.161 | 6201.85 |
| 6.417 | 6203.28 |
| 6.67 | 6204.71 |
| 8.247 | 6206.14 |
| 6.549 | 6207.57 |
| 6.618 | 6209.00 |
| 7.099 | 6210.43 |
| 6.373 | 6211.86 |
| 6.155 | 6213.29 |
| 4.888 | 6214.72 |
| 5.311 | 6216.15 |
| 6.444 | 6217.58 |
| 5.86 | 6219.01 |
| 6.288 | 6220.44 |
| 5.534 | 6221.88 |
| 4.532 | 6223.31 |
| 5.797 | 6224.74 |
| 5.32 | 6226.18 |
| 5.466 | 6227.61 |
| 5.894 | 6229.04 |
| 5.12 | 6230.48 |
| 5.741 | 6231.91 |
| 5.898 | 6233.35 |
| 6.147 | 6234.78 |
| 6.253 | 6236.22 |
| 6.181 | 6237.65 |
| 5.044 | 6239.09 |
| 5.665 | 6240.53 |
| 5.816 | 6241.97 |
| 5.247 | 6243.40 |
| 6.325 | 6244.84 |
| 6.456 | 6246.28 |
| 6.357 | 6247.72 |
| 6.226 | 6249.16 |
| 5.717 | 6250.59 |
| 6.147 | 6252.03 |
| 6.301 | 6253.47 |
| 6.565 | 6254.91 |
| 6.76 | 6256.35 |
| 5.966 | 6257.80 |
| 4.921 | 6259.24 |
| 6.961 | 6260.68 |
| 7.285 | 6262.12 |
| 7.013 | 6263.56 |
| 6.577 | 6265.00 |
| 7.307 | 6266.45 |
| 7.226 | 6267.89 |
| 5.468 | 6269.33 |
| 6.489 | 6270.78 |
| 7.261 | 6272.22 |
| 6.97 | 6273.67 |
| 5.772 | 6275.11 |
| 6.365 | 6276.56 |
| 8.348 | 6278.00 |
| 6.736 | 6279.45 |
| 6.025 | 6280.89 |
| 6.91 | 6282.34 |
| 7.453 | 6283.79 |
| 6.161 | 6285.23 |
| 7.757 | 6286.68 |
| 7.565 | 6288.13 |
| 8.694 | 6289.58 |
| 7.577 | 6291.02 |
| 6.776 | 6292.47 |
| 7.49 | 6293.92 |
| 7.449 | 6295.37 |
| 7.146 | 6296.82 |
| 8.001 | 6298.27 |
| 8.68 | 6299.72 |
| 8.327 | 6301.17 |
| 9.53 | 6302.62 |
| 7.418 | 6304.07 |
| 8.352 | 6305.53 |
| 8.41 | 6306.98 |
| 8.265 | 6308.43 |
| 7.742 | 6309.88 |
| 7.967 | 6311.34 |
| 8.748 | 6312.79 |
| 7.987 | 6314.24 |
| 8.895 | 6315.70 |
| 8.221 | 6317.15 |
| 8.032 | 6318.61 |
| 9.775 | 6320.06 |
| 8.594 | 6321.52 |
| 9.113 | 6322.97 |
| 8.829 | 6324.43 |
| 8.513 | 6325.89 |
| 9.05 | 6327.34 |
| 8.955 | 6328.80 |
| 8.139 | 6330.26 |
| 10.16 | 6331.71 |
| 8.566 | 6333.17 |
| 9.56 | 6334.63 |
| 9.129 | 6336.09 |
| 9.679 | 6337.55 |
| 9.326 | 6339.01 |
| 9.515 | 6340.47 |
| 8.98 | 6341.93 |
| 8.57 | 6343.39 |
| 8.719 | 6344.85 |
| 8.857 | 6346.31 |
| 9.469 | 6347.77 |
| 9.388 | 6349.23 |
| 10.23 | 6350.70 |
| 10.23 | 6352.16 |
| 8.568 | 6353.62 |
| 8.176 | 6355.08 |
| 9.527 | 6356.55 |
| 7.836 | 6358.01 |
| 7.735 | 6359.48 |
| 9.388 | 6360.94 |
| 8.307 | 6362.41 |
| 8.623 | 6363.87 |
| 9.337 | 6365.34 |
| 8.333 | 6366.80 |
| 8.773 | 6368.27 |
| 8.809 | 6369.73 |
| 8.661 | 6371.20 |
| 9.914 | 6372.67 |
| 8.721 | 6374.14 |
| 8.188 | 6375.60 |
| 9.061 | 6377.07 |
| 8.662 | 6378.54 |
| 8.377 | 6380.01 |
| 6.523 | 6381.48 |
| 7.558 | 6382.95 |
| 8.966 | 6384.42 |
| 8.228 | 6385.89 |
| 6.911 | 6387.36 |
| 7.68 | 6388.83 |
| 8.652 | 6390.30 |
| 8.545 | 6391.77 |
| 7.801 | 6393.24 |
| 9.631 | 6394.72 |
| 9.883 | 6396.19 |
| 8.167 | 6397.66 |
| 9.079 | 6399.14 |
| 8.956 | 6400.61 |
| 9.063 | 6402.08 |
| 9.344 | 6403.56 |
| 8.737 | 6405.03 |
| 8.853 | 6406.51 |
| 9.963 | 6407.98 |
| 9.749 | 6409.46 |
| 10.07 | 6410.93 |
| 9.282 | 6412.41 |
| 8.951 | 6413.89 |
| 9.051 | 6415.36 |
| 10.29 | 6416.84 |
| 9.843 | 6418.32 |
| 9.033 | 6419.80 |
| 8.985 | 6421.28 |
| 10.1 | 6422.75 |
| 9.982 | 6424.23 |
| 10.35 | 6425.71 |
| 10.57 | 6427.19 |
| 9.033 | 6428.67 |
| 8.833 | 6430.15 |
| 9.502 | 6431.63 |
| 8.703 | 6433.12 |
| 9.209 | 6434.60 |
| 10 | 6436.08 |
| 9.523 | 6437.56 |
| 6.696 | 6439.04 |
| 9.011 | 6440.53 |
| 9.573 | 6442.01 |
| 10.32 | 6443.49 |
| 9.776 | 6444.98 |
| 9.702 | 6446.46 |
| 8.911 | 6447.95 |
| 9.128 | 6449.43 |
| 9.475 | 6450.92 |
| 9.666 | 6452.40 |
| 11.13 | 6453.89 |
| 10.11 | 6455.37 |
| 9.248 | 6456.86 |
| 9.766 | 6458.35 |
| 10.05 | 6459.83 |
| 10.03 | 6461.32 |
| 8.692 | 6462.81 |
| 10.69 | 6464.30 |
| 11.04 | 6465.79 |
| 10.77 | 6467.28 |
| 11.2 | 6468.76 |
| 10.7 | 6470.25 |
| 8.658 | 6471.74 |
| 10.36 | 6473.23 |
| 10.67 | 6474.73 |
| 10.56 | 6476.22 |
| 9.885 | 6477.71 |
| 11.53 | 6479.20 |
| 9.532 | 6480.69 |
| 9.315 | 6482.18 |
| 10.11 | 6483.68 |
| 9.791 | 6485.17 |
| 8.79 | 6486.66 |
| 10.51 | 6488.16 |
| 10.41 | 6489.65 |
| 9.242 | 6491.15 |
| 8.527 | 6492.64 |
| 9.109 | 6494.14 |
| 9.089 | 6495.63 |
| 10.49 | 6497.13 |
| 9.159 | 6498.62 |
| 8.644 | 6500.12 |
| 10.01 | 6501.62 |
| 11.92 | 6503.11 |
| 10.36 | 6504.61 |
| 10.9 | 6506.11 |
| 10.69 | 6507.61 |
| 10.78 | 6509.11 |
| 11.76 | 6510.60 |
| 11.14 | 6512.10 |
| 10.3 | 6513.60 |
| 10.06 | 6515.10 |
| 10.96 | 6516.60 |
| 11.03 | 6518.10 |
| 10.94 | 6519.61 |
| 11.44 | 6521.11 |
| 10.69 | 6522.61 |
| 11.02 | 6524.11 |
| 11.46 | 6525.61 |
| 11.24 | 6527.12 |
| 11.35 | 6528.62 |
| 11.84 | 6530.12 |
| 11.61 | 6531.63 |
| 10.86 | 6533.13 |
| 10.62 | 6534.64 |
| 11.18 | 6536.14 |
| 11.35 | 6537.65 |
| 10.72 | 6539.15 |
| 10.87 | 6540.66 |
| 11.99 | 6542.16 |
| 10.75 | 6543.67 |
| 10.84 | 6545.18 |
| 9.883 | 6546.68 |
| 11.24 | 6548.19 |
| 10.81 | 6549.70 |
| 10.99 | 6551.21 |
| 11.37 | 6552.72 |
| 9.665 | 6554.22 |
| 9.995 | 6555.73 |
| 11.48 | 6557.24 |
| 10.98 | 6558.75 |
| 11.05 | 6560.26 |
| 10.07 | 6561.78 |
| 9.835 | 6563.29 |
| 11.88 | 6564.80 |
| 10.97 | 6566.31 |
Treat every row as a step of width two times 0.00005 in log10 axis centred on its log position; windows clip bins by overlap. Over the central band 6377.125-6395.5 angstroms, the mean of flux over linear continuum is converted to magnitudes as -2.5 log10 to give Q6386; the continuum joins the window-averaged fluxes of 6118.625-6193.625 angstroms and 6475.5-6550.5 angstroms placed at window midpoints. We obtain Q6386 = 0.16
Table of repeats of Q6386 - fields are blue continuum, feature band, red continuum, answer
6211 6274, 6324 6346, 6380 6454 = -0.18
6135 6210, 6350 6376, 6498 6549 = 0.04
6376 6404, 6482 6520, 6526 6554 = 0.02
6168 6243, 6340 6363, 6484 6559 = -0.09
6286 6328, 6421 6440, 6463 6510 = 0.02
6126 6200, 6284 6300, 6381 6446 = 0.11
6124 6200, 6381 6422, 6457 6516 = 0.07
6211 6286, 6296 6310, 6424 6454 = -0.16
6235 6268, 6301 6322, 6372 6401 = -0.16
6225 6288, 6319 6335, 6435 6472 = -0.19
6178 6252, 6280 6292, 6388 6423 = 0.00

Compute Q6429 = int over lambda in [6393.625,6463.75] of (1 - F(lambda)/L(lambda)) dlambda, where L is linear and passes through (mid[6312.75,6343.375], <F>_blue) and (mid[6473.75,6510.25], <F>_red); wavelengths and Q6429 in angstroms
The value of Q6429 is 1.2 angstroms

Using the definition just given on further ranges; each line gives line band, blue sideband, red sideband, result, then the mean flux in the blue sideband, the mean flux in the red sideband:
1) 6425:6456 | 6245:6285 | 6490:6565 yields -0.6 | 6.57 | 10.7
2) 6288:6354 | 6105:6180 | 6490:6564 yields 4.2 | 8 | 10.7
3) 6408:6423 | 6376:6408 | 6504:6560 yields -1.0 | 8.54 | 11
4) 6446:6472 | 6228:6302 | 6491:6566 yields -0.9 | 6.64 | 10.7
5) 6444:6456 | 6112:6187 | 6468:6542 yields 0.4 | 7.82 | 10.5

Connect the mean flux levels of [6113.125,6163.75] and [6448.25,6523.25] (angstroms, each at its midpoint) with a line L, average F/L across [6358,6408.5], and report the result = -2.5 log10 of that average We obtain 0.12 mag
